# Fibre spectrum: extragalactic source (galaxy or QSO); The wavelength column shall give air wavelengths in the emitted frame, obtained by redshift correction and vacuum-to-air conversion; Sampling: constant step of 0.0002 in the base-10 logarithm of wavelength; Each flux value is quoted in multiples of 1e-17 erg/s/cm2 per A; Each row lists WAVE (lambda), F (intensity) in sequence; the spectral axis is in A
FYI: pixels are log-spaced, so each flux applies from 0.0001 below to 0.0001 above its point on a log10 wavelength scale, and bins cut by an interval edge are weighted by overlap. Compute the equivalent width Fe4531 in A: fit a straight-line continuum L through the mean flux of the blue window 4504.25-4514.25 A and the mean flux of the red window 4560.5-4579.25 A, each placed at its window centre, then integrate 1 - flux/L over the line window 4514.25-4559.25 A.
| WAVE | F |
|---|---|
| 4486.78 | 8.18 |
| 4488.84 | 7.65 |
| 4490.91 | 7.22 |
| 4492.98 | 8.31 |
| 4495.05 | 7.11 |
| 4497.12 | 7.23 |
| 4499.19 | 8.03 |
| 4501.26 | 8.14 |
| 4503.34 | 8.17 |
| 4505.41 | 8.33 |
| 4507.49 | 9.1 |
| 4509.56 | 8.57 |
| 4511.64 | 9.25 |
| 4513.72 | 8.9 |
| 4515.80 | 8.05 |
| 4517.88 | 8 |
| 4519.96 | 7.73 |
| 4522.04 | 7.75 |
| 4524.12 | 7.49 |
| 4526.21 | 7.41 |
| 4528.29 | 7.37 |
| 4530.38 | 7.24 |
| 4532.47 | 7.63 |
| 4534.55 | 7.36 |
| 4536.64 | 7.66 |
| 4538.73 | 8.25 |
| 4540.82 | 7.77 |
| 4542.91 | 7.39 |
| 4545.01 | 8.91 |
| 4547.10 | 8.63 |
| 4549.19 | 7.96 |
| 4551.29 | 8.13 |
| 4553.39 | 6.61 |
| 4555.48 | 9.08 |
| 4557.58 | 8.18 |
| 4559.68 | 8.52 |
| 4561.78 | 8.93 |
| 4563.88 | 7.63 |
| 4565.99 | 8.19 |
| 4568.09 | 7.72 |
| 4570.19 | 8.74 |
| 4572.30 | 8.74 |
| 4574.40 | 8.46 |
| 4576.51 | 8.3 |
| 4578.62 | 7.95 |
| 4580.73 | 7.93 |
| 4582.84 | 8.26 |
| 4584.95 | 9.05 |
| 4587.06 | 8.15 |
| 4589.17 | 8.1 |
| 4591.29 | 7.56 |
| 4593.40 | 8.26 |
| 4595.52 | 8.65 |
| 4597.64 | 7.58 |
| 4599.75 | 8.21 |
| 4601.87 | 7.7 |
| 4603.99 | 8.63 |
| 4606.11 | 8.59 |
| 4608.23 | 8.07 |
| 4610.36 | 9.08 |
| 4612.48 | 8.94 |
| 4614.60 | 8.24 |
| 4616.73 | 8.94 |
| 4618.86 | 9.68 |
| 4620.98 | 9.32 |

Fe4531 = 3.8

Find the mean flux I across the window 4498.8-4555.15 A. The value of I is 8.01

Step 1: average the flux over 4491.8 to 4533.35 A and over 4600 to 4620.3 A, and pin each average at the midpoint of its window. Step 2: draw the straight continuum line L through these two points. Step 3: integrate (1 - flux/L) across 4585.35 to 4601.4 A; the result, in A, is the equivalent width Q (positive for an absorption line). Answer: 0.8 A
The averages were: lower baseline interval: 7.99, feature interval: 8.1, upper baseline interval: 8.65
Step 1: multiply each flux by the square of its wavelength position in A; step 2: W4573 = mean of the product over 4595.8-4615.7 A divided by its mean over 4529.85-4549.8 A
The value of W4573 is 1.09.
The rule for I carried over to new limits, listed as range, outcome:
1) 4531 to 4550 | 7.94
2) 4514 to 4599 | 8.04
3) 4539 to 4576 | 8.21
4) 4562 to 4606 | 8.21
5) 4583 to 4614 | 8.33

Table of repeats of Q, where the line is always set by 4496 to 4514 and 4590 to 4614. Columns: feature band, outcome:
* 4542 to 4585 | 0.49 A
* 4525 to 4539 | 1.41 A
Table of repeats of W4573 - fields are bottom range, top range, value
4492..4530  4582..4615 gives 1.08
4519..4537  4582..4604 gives 1.12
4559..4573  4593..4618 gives 1.03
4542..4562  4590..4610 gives 1.02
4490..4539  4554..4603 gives 1.07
